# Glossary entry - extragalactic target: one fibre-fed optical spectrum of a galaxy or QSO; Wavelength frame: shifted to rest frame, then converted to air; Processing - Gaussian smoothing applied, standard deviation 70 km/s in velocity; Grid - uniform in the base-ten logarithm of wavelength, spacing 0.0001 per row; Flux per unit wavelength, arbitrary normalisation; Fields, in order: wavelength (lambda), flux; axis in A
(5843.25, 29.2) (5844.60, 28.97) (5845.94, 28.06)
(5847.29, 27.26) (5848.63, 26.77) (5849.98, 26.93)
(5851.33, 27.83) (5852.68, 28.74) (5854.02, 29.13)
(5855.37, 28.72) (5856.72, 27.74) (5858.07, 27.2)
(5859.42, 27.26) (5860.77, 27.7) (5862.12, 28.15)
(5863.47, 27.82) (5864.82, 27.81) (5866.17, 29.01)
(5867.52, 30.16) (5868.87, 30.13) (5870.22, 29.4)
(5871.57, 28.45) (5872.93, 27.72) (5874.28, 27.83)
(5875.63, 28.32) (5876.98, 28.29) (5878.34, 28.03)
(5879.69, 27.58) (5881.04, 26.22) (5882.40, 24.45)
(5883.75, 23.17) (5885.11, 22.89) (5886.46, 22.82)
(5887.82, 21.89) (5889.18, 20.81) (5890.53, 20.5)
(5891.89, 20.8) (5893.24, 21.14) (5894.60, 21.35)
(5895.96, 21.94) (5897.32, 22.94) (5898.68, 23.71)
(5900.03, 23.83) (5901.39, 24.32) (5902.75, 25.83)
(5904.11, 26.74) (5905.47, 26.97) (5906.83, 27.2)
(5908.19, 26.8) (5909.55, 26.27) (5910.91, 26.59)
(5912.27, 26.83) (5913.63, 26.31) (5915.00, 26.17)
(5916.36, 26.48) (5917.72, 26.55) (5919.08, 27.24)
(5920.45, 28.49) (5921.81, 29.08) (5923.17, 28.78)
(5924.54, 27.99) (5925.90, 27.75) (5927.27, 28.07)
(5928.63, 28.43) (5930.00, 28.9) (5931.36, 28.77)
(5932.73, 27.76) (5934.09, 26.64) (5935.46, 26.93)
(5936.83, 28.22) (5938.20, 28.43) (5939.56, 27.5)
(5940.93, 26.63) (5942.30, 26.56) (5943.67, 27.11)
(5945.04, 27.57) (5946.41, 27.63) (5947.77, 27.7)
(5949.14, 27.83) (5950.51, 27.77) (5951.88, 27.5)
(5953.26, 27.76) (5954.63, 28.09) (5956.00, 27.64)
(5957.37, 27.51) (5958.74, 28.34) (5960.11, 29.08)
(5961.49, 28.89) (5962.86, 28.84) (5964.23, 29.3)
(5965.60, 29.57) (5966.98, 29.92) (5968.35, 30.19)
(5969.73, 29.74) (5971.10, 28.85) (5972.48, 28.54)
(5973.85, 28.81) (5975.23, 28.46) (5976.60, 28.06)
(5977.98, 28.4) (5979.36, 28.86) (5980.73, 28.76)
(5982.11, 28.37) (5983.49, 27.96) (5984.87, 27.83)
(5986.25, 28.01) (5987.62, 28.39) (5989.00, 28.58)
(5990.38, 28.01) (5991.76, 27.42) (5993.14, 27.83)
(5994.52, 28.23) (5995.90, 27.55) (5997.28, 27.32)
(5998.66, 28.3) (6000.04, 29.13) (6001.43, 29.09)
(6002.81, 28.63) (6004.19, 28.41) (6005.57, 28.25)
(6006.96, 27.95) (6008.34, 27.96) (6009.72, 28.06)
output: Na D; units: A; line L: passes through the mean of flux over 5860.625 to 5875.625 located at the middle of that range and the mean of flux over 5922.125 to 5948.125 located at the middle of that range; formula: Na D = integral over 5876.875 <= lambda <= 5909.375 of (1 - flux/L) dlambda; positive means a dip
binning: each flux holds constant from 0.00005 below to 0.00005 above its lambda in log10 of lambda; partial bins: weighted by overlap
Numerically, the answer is 4.8 A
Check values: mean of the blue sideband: 28.6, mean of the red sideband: 27.8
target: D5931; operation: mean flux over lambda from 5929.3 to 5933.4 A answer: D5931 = 28.5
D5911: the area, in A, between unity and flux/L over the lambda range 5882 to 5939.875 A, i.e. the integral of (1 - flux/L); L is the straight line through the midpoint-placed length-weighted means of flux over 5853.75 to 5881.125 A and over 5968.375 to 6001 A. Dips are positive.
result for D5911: 5.3 A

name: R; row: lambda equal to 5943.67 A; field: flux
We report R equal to 27.11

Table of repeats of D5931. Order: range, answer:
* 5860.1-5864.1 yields 27.9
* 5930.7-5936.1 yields 27.5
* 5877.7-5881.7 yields 27.3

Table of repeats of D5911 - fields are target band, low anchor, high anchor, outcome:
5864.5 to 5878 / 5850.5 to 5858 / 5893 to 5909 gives -0.91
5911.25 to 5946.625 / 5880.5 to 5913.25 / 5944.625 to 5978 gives -1.80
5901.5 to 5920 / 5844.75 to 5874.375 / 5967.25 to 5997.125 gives 1.13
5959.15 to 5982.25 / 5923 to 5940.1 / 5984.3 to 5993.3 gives -0.79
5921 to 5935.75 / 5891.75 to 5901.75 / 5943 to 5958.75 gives -1.50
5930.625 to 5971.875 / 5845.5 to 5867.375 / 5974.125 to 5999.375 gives -0.09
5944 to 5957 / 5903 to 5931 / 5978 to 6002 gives 0.03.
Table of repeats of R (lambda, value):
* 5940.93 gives 26.63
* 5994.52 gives 28.23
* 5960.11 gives 29.08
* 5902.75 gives 25.83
